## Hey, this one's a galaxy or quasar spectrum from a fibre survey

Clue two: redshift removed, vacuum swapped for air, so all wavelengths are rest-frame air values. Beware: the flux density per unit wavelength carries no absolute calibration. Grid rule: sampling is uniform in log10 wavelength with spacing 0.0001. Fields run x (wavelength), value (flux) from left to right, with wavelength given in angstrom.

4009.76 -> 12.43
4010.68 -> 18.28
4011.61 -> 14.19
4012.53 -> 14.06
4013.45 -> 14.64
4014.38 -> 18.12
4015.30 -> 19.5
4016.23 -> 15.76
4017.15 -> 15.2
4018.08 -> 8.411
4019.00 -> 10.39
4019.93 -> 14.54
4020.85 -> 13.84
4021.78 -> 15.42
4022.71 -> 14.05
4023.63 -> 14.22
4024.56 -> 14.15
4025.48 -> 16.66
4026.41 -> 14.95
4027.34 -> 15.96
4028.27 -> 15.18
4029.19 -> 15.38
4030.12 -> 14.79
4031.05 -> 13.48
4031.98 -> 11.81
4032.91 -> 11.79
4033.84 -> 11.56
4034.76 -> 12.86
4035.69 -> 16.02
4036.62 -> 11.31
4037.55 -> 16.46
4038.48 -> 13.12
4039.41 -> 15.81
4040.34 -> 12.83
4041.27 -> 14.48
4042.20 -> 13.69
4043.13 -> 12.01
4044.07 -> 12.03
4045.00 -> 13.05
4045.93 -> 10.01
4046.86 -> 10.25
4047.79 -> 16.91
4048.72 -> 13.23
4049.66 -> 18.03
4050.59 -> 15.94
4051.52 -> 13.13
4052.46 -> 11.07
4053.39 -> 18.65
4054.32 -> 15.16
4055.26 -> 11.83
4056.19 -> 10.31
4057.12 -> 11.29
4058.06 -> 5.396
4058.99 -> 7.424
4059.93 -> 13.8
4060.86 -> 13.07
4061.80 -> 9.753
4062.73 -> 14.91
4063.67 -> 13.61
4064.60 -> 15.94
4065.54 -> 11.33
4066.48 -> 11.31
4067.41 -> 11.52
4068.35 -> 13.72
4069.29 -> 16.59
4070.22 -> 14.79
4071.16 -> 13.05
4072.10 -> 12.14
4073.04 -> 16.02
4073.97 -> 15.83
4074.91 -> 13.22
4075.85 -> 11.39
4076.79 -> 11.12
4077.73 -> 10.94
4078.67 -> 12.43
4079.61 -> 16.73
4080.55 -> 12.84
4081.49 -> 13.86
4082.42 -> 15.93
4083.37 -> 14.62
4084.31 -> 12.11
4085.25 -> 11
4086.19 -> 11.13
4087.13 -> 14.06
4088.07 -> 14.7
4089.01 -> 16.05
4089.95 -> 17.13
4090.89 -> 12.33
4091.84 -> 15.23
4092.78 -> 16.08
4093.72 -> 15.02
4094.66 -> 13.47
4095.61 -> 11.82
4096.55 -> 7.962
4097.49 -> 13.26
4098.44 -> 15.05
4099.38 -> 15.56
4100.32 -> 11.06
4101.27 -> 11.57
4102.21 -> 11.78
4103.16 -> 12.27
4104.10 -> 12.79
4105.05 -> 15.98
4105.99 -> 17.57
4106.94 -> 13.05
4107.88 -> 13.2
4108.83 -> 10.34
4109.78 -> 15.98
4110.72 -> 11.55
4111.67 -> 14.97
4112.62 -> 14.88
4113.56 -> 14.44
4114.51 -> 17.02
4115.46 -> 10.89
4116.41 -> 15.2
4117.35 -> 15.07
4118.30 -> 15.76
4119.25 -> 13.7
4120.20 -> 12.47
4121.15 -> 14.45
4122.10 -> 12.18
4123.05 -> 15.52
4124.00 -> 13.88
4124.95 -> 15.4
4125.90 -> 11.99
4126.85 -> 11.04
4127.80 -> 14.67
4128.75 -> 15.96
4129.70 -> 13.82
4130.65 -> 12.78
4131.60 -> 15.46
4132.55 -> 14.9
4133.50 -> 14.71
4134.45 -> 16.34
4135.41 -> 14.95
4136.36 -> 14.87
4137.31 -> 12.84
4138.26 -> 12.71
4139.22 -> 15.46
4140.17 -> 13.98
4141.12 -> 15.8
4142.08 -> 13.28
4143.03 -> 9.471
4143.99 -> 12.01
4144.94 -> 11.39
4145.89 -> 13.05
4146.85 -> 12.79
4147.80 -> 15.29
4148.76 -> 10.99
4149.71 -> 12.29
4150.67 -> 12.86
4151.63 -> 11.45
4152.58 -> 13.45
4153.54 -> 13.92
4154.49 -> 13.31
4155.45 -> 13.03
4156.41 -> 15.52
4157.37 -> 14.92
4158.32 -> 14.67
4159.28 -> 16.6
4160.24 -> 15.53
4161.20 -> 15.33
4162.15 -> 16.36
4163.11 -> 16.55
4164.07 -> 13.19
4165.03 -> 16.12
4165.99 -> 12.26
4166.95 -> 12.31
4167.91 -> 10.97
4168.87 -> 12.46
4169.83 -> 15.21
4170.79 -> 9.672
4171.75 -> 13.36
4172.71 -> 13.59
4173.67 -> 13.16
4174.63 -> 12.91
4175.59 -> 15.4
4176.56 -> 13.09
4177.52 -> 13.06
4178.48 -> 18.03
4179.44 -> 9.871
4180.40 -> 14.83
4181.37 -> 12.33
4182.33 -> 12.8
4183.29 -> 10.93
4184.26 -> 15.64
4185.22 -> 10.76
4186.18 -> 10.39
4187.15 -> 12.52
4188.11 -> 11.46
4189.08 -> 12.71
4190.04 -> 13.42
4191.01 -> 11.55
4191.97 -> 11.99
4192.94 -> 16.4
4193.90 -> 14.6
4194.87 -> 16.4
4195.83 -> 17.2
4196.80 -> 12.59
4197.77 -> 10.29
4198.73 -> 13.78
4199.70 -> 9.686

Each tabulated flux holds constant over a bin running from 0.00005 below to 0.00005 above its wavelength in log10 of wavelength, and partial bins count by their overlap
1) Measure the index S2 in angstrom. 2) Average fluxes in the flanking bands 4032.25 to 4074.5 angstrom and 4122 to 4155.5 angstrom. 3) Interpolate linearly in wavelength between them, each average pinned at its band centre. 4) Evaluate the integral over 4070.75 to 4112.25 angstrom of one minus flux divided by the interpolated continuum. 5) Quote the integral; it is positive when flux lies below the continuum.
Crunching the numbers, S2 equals -0.5 angstrom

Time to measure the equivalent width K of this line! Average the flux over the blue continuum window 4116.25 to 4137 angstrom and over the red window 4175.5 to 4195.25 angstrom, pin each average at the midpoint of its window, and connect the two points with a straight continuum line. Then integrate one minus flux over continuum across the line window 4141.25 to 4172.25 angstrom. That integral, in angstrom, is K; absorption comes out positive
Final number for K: 0.6 angstrom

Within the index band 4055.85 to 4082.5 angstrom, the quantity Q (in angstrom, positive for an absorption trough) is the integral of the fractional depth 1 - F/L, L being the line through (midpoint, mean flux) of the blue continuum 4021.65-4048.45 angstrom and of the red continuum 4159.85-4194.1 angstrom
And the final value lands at 1.8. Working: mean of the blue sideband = 13.8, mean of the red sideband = 13.3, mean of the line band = 12.7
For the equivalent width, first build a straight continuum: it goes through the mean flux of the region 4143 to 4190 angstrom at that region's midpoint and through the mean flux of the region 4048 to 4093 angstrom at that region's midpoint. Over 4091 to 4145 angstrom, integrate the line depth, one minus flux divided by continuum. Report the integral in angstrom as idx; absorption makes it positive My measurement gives -1.8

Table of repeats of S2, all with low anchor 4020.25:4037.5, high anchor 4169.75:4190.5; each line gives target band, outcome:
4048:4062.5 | 1.33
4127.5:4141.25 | -1.34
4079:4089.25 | -0.11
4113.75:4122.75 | -0.47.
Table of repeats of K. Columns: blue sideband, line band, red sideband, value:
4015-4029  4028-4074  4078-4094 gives 3.54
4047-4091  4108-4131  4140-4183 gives -0.82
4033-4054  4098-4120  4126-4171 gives -0.21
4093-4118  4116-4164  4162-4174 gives -1.83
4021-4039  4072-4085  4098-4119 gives 0.46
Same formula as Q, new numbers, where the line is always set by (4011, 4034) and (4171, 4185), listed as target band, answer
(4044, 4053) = 0.5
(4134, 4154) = 0.5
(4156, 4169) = -1.0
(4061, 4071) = 0.5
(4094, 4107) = 0.7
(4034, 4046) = 0.7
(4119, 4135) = -0.4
